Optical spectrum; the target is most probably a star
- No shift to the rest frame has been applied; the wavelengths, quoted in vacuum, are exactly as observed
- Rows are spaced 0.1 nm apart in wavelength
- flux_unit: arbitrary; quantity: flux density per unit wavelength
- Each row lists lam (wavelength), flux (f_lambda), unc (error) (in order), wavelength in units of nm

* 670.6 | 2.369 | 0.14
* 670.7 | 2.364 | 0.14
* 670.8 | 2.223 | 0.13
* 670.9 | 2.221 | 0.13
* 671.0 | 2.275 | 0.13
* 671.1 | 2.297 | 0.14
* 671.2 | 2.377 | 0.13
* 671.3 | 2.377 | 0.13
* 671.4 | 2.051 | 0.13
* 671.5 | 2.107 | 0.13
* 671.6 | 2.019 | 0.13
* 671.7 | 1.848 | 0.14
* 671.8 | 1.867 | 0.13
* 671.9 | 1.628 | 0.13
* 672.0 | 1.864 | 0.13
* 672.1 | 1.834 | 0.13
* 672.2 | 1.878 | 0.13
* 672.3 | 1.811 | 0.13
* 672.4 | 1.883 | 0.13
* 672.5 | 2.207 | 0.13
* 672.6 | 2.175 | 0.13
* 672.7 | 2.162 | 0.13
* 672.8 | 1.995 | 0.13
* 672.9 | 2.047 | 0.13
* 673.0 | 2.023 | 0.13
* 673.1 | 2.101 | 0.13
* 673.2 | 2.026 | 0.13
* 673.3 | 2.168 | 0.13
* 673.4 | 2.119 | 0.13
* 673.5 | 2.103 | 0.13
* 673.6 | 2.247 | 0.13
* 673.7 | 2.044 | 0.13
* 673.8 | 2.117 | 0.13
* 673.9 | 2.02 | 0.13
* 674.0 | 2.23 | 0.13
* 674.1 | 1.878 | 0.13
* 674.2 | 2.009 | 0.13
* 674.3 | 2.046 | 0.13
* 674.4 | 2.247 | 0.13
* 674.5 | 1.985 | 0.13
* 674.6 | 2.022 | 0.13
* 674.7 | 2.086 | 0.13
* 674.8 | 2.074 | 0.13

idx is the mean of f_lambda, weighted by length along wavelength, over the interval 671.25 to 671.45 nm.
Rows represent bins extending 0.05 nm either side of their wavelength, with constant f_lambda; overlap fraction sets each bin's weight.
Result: 2.21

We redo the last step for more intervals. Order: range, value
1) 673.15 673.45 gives 2.1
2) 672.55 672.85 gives 2.11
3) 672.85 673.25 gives 2.05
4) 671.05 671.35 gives 2.35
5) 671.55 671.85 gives 1.91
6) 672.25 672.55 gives 1.97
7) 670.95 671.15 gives 2.29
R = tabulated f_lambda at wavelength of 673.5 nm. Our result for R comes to 2.103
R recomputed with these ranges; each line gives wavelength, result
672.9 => 2.047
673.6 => 2.247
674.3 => 2.046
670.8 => 2.223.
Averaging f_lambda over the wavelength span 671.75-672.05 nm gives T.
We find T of 1.79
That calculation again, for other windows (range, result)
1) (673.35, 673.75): 2.13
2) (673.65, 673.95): 2.06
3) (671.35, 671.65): 2.06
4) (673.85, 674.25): 2.03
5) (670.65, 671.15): 2.28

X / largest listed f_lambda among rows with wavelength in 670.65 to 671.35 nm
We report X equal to 2.377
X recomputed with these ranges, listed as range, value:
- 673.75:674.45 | 2.247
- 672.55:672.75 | 2.175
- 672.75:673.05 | 2.047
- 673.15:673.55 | 2.168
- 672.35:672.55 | 2.207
